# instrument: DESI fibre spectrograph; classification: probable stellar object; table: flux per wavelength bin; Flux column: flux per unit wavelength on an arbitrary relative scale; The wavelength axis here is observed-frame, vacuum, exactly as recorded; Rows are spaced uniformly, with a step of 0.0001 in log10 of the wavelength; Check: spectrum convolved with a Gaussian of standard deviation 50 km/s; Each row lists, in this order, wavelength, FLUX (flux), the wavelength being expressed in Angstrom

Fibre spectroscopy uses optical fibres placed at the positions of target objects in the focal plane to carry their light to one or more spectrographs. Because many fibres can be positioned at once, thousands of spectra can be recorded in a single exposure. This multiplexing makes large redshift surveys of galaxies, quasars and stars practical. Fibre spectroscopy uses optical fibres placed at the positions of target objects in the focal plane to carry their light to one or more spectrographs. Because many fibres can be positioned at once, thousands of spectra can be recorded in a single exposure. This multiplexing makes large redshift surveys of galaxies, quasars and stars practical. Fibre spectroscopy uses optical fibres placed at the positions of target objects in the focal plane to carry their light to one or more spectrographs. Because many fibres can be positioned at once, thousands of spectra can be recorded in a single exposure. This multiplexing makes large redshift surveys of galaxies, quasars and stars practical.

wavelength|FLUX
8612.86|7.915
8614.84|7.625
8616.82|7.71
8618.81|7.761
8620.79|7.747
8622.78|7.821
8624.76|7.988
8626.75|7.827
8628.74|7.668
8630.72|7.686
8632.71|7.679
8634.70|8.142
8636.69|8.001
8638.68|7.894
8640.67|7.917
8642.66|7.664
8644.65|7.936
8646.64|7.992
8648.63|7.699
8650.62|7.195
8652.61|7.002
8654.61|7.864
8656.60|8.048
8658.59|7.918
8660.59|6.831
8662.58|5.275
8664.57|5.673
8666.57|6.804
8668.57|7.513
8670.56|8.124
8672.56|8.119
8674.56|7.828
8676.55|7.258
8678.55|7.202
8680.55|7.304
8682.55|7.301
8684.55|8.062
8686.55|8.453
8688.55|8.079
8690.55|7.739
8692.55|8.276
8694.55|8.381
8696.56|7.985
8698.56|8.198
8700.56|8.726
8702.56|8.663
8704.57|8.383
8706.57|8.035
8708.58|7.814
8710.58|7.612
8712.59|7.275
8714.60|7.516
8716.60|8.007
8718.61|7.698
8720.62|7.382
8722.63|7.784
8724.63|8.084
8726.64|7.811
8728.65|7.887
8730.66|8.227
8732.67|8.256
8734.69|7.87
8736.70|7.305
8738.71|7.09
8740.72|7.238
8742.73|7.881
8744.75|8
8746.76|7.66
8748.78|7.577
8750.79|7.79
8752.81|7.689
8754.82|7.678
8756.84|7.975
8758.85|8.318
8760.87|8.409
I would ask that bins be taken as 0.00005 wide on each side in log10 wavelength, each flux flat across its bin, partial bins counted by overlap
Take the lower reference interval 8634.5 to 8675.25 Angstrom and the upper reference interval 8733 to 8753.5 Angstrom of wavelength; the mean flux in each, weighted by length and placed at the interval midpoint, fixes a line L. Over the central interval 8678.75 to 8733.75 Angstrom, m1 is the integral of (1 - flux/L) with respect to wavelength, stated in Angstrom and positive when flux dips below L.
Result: -2.8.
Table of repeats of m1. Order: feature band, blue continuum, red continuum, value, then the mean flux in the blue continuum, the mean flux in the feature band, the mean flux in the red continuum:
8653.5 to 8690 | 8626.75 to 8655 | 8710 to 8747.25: 1.42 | 7.74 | 7.43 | 7.72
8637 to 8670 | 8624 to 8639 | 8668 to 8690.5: 1.94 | 7.85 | 7.35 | 7.75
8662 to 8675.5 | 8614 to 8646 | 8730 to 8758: 1.19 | 7.82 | 7.1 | 7.73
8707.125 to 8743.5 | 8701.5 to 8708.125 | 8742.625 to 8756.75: 1.57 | 8.32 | 7.71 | 7.76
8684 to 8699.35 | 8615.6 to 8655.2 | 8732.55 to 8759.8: -0.81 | 7.76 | 8.15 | 7.72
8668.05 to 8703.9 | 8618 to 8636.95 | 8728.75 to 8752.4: -0.90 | 7.83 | 7.97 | 7.72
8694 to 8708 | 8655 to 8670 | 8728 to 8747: -1.84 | 6.95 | 8.32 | 7.74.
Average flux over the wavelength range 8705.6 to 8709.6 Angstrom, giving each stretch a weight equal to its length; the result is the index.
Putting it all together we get 7.92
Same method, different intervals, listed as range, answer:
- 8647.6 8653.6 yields 7.31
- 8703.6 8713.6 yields 7.82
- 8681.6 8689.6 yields 7.98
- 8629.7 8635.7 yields 7.84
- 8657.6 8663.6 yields 6.67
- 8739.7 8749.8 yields 7.67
